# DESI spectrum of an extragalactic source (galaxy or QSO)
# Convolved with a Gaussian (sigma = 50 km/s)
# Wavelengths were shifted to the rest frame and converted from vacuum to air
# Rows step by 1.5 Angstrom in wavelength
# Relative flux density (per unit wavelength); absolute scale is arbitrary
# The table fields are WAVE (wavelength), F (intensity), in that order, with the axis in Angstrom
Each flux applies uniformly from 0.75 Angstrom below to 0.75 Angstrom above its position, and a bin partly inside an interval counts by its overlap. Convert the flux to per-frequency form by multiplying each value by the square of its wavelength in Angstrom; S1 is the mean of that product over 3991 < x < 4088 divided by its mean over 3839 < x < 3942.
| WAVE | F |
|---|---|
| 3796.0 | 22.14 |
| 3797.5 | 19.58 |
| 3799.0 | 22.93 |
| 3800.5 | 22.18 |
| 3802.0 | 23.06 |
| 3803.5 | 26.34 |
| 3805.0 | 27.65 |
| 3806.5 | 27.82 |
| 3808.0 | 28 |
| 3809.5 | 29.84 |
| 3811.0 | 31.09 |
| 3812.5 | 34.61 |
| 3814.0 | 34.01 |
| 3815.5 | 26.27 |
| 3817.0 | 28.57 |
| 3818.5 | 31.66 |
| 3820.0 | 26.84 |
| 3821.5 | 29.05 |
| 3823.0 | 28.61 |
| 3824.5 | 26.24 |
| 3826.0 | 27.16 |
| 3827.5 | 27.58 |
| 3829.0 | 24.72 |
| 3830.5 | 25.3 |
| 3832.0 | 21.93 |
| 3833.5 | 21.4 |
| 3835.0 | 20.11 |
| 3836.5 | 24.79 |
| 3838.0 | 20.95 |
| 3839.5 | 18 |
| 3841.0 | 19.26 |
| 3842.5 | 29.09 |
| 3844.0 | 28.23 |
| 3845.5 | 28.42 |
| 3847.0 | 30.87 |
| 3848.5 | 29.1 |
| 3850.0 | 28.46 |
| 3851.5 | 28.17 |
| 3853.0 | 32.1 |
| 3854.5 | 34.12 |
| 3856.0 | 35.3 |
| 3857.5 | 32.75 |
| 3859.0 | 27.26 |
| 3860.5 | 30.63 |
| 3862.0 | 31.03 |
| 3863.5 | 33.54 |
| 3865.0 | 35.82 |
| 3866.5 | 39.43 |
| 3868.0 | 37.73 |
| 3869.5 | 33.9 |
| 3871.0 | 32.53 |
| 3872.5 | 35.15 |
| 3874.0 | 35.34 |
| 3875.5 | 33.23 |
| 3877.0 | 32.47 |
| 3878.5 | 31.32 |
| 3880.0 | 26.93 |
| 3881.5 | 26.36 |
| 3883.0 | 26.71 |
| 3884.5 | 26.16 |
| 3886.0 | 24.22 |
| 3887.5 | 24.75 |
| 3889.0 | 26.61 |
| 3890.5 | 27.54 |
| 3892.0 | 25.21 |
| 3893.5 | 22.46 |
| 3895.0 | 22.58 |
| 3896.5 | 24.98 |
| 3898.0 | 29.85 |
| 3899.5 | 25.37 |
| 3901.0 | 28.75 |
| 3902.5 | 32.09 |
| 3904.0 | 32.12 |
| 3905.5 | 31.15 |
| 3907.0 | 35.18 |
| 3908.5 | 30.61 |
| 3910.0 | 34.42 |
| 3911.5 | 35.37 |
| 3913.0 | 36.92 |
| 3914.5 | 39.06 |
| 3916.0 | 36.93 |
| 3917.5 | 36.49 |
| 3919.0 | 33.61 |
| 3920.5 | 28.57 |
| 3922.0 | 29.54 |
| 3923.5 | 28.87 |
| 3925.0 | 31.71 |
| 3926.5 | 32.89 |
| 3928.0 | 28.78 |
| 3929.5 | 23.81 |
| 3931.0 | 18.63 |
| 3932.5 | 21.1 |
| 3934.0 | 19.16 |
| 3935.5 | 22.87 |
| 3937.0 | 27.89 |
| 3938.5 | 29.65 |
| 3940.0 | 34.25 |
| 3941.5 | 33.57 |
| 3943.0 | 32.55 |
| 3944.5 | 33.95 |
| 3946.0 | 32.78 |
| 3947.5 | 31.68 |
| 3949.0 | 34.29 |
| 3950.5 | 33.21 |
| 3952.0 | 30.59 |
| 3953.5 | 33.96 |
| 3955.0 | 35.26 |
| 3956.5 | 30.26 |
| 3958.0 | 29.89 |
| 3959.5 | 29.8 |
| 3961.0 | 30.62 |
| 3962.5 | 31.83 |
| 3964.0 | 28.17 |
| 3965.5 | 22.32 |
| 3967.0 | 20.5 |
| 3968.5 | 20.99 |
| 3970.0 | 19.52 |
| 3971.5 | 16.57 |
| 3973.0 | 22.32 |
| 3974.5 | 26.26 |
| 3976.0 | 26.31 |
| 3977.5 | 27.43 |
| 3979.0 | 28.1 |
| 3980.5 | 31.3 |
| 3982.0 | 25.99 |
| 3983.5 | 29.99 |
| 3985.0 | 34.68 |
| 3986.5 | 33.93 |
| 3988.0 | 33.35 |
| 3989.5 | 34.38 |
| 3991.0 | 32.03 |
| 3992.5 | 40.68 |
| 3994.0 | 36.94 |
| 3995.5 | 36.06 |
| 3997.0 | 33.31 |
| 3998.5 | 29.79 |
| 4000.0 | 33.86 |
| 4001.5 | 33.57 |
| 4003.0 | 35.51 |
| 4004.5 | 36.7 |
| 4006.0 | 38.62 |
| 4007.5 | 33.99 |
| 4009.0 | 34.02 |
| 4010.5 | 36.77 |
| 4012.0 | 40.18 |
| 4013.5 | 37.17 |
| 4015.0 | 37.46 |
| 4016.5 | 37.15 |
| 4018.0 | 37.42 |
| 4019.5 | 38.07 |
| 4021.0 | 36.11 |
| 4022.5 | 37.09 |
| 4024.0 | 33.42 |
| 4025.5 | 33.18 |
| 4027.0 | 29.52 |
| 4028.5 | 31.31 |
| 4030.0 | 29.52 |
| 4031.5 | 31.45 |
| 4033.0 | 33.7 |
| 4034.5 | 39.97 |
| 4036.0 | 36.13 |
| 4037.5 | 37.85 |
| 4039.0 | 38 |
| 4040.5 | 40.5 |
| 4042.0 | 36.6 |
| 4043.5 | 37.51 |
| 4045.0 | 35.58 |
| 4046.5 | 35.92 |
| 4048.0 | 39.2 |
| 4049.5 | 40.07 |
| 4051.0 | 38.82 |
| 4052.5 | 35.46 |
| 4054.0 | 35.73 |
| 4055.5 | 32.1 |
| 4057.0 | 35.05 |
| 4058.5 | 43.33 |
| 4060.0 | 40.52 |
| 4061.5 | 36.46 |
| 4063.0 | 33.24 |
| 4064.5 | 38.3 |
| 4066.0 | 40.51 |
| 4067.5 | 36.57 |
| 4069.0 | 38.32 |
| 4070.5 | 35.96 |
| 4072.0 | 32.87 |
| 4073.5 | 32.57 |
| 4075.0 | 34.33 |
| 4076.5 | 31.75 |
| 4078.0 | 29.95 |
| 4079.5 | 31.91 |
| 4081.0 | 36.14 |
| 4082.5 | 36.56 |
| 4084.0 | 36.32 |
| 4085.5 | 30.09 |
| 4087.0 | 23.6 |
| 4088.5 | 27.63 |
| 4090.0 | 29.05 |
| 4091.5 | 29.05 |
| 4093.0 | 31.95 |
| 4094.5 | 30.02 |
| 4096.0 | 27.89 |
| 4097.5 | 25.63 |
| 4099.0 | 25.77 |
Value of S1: 1.3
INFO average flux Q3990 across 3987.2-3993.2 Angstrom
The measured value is 35.1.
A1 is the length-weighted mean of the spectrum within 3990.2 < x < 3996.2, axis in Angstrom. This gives 36.4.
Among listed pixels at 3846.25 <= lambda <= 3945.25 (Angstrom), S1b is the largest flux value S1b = 39.43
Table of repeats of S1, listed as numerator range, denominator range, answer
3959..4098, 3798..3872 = 1.29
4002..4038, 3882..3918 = 1.27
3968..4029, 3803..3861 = 1.28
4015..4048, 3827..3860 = 1.47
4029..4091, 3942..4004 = 1.21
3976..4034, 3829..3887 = 1.26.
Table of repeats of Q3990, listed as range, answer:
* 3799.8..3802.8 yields 22.7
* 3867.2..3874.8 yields 34.9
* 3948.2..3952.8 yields 32.7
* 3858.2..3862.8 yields 29.7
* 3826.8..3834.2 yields 24.2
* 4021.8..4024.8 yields 35.2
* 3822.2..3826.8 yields 27.4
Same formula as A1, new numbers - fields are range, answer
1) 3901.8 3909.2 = 32.2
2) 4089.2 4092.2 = 29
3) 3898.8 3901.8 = 27.2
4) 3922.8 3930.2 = 29.3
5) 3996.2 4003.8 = 33.2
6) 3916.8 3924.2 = 31.4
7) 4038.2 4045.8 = 37.6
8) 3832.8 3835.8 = 20.8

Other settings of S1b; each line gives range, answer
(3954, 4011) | 40.68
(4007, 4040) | 40.18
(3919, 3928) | 33.61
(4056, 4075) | 43.33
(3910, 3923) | 39.06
